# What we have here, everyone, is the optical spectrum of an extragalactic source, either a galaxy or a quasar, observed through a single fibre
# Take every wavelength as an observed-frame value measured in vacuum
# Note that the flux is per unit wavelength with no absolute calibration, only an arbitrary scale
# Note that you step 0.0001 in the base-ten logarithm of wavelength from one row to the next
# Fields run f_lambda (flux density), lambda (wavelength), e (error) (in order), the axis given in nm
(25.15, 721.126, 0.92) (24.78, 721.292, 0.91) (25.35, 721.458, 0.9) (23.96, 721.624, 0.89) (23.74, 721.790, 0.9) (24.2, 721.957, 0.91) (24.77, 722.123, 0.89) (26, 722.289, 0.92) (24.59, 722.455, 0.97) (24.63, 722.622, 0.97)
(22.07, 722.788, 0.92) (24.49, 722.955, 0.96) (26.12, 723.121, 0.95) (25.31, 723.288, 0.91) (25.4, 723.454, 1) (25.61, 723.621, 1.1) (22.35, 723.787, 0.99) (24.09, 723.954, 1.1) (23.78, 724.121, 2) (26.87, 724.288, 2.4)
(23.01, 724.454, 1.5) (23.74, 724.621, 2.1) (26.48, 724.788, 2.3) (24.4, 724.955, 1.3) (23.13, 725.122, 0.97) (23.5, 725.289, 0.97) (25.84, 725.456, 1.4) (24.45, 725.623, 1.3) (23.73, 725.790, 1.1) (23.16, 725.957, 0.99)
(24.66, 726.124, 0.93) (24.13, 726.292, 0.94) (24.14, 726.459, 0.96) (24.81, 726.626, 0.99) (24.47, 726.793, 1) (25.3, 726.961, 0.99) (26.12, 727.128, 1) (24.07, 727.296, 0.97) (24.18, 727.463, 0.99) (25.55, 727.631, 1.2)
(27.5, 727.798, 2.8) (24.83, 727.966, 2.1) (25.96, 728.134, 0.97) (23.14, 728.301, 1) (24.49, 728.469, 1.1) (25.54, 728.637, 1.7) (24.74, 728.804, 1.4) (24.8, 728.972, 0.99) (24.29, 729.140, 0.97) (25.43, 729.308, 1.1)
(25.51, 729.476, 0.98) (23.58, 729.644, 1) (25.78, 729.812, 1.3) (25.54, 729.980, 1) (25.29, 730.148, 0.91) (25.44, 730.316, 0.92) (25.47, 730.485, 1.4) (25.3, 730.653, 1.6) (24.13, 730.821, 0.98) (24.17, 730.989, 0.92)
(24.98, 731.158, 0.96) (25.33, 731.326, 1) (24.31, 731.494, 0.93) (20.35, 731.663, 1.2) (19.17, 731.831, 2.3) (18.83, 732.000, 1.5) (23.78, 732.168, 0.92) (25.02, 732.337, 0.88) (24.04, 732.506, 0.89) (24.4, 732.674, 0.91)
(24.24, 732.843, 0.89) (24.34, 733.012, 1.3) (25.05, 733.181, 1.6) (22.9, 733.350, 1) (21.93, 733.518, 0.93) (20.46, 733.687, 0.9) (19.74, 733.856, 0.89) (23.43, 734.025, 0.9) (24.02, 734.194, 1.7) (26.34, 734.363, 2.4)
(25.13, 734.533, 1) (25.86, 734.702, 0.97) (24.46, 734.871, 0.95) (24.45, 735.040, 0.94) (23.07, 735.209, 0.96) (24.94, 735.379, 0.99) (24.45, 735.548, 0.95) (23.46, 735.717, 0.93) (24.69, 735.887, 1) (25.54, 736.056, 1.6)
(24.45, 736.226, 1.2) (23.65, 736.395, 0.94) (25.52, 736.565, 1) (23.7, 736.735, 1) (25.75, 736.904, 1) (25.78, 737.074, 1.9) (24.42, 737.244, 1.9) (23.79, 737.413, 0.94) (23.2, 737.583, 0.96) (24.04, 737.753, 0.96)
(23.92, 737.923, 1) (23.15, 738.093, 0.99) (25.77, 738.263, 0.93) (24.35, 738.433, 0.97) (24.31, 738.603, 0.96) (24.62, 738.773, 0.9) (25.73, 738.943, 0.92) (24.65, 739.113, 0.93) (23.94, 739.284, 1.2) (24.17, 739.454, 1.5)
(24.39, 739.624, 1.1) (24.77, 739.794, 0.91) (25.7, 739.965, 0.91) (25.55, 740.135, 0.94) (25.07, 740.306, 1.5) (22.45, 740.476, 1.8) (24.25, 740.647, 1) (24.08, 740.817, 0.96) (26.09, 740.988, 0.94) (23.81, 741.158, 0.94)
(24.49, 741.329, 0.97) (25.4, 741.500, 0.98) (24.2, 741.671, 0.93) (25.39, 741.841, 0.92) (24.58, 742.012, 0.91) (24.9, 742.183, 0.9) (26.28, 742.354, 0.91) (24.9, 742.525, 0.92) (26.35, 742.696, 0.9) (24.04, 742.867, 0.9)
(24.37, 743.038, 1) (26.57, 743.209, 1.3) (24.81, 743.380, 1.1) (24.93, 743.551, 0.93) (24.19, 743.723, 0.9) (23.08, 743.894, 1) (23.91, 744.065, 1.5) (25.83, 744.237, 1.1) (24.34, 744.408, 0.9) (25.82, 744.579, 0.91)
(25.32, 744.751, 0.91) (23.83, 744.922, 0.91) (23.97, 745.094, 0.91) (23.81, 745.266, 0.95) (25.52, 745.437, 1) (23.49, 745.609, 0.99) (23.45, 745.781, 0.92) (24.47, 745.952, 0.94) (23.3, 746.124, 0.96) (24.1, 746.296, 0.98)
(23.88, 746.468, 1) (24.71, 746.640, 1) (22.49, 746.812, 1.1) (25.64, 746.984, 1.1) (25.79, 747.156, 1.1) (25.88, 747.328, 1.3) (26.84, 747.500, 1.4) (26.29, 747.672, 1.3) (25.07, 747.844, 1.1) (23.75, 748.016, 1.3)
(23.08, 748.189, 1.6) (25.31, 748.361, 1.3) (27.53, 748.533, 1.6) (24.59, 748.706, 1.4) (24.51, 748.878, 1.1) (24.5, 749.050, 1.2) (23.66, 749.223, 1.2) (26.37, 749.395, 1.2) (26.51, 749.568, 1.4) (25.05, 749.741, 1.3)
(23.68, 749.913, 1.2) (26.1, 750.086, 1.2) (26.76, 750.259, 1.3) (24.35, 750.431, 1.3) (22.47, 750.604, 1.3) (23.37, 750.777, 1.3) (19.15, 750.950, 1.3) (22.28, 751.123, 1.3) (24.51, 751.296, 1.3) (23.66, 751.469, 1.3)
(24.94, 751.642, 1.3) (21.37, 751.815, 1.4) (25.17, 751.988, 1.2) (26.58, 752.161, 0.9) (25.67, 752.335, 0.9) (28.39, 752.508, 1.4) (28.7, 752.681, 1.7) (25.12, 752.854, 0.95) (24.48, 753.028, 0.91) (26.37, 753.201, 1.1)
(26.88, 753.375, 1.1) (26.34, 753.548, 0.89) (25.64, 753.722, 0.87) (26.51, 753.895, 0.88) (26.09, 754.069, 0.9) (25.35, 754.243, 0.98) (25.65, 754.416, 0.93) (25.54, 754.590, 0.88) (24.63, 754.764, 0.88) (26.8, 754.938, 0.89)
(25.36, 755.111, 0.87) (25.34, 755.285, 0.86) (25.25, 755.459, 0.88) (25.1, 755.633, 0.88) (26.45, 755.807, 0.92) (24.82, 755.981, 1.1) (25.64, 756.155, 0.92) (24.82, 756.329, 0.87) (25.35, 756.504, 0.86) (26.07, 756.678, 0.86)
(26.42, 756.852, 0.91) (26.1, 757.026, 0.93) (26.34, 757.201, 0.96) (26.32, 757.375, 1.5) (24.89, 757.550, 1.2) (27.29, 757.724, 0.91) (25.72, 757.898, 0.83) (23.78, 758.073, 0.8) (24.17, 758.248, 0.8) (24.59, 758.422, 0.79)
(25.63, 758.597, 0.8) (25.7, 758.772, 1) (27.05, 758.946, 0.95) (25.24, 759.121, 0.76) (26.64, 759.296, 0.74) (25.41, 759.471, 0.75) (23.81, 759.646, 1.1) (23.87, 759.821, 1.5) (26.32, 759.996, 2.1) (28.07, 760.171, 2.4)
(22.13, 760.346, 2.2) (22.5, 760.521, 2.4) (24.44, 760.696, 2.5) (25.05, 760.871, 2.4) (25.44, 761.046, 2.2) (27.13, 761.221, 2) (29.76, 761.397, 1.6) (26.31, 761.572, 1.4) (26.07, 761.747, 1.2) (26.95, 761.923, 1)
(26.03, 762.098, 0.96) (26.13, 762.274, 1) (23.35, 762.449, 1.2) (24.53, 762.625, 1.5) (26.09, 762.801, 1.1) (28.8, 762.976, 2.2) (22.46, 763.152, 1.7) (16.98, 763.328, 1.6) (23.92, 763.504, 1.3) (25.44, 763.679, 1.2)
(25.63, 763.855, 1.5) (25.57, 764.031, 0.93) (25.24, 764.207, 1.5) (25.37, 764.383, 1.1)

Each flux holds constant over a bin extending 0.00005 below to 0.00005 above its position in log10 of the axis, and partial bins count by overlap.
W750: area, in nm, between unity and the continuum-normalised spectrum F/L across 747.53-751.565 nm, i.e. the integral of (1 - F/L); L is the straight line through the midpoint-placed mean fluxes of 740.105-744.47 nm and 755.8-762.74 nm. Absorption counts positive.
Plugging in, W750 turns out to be 0.10 nm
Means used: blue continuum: 24.8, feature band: 24.5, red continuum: 25.5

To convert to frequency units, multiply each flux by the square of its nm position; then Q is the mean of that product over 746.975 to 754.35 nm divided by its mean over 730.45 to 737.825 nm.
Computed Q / 1.1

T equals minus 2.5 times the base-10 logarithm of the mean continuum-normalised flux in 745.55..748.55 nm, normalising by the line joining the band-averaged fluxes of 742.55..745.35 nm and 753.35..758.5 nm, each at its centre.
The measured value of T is 0.01 mag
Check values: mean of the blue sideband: 24.7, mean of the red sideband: 25.6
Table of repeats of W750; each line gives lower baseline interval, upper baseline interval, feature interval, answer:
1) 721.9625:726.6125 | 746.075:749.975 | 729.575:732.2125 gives 0.08 nm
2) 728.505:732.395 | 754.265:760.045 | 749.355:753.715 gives 0.05 nm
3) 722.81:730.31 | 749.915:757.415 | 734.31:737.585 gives 0.04 nm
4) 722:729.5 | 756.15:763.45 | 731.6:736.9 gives 0.26 nm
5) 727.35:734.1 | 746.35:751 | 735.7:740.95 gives -0.03 nm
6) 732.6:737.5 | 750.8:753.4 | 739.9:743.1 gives -0.06 nm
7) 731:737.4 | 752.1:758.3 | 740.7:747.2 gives 0.04 nm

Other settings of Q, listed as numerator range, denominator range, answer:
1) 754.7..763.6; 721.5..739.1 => 1.12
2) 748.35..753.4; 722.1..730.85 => 1.07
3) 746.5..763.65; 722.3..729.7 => 1.11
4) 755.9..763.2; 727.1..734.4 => 1.14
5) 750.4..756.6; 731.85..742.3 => 1.08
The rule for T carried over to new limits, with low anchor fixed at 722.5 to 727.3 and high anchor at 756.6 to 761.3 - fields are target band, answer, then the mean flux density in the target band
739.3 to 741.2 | 0.01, 24.6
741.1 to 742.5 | 0.00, 24.9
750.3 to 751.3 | 0.11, 22.7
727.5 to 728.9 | -0.03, 25.2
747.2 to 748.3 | 0.00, 25.2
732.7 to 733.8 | 0.07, 23.1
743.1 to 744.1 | 0.02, 24.6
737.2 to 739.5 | 0.02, 24.3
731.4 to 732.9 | 0.09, 22.7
